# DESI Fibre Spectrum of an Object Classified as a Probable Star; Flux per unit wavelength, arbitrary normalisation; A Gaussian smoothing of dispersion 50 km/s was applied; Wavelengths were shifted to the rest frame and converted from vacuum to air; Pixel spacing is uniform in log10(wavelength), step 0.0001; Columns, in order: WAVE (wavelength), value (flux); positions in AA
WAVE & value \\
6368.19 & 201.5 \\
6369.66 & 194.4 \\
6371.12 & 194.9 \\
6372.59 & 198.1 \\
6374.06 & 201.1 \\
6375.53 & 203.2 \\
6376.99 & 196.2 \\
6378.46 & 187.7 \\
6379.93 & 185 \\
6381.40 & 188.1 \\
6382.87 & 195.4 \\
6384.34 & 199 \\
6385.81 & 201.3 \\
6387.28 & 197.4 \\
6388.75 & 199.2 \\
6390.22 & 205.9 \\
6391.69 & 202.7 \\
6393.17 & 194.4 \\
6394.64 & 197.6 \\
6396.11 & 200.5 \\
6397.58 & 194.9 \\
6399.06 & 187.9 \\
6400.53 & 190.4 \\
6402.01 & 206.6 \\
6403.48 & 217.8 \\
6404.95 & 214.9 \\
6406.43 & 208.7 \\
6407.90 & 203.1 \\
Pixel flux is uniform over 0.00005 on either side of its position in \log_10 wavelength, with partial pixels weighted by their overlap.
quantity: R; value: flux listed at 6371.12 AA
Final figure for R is 194.9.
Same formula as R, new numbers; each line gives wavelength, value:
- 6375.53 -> 203.2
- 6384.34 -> 199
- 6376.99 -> 196.2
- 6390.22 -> 205.9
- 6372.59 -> 198.1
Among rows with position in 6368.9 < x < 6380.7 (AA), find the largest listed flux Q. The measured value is 203.2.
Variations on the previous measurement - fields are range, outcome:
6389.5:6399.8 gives 205.9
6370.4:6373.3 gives 198.1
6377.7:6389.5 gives 201.3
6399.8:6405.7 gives 217.8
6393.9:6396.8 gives 200.5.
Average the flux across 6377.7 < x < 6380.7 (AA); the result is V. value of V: 186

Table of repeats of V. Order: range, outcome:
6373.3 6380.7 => 195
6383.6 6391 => 201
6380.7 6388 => 196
